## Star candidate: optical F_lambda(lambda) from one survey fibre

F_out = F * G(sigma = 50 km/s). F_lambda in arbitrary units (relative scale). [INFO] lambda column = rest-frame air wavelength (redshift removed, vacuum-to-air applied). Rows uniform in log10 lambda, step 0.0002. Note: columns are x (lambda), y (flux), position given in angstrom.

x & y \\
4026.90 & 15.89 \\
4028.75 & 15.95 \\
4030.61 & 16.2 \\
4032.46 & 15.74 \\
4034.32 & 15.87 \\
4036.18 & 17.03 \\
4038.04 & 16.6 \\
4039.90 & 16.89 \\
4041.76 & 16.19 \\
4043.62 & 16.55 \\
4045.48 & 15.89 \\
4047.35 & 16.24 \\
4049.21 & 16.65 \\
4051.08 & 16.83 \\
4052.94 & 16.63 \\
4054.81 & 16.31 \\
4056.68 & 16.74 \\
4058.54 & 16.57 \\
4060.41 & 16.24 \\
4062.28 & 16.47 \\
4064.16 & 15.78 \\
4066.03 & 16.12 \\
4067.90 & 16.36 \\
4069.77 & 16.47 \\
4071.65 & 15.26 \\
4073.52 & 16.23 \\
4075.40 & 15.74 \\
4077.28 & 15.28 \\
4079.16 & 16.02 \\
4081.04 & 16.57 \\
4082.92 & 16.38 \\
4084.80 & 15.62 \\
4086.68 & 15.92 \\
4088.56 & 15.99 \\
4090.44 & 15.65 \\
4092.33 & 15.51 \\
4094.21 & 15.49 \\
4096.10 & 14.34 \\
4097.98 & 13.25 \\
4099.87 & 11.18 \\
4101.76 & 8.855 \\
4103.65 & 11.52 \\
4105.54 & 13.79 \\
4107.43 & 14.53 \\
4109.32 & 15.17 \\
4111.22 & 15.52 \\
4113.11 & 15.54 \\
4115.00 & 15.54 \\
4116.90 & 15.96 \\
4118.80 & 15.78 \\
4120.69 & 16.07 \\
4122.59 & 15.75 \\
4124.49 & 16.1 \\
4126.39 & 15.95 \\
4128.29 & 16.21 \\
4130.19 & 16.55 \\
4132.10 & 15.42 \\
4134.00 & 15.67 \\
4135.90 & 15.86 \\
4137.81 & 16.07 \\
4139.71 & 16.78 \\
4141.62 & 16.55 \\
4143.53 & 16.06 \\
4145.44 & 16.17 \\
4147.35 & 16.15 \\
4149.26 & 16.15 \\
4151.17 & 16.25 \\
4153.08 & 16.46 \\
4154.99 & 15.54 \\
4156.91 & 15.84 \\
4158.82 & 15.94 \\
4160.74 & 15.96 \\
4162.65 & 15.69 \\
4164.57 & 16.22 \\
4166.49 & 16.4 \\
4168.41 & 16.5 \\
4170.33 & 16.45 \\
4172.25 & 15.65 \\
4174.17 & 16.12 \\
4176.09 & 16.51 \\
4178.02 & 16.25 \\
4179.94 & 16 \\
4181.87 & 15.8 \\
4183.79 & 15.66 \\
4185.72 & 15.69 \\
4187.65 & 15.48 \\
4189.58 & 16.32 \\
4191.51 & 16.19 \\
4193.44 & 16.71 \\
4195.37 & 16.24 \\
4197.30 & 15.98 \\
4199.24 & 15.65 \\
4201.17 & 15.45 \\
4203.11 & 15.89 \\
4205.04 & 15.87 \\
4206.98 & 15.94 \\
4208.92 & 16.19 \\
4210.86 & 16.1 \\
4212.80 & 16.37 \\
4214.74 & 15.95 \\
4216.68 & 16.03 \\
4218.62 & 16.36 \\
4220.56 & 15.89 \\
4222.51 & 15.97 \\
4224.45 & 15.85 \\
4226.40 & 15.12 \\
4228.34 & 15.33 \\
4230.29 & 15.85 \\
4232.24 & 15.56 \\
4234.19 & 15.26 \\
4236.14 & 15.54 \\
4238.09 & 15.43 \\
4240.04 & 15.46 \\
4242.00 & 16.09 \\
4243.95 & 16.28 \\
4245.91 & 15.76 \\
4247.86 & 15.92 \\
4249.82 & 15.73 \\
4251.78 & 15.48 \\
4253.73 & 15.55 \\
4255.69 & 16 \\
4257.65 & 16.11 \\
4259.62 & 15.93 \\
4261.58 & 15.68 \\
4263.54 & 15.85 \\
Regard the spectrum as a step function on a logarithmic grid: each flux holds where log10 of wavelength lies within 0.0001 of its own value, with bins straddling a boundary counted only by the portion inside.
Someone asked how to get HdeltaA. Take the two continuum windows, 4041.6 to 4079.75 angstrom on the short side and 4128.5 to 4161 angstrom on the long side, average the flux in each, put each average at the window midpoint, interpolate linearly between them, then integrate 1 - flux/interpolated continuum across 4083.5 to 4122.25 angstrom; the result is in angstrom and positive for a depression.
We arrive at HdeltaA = 3.7 angstrom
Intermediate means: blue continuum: 16.2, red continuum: 16.1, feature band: 14.6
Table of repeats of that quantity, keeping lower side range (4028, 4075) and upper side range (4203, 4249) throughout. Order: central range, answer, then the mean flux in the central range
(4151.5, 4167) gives 0.0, 16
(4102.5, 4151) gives 1.5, 15.6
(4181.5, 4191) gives 0.1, 15.8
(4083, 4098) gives 0.7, 15.4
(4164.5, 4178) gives -0.2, 16.3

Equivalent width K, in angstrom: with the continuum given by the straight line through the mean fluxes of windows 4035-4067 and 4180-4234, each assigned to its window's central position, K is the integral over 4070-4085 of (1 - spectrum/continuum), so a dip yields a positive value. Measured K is 0.4 angstrom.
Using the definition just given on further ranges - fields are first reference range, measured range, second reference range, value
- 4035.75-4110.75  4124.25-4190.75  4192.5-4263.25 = -1.60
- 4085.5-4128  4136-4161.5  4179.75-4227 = -1.47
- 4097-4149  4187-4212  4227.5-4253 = -0.85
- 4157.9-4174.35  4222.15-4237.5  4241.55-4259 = 0.37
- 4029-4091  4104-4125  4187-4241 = 1.02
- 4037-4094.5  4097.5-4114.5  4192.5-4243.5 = 2.92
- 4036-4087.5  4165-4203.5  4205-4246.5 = -0.28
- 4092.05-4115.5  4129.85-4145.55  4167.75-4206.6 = -1.51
